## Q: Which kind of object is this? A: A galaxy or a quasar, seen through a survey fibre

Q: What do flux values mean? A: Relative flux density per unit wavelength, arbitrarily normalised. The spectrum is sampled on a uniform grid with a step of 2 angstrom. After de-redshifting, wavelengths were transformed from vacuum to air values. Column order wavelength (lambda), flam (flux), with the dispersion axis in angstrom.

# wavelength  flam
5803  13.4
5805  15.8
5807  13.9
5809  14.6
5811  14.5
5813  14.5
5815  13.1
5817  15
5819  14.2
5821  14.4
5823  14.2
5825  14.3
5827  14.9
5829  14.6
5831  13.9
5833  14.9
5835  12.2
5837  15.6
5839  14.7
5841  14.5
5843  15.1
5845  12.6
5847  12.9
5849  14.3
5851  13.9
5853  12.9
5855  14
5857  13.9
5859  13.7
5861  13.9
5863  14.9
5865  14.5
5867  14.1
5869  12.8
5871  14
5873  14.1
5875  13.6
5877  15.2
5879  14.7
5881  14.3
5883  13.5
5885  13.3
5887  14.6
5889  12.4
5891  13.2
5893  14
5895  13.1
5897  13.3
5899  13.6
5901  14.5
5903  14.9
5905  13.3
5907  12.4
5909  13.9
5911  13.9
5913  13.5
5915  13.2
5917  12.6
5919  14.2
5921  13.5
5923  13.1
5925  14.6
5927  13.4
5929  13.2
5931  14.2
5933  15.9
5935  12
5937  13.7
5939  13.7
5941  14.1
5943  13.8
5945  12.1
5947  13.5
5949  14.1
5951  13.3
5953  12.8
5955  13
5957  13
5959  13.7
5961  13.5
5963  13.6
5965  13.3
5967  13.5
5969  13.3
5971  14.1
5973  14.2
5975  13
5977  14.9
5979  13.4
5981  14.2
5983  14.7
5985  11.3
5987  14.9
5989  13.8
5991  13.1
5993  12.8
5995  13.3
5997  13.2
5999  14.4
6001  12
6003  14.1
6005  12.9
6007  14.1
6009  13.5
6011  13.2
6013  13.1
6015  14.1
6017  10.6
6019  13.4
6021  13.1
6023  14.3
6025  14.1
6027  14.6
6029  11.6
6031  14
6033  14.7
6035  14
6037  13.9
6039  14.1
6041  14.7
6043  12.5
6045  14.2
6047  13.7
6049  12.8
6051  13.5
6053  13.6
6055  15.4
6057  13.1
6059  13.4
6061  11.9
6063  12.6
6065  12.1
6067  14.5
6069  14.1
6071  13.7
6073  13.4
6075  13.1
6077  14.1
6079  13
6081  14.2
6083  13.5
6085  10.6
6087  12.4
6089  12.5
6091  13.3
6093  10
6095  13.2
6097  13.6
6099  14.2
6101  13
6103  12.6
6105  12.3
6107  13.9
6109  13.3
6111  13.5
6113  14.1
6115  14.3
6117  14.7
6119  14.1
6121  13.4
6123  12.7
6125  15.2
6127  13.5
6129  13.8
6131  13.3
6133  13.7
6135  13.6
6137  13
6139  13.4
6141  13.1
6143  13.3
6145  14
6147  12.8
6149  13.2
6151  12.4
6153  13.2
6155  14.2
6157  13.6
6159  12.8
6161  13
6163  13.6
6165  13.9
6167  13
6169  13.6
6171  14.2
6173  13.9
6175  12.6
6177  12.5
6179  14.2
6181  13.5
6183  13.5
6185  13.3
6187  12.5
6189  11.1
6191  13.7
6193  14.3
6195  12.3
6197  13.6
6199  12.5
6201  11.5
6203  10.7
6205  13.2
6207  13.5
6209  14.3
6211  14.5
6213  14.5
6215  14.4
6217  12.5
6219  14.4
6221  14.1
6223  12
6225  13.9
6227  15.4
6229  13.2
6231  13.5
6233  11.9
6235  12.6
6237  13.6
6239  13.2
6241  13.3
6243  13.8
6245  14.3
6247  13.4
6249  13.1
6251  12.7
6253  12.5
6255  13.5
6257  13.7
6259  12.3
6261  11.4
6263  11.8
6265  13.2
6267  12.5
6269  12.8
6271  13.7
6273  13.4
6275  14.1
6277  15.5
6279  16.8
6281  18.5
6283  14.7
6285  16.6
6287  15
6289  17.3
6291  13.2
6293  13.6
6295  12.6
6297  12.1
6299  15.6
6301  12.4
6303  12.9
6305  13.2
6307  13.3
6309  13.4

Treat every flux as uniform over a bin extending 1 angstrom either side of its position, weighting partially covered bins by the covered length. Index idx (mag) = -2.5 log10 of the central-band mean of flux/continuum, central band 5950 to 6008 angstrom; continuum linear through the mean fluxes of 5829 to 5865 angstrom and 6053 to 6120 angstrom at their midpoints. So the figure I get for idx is 0.01 mag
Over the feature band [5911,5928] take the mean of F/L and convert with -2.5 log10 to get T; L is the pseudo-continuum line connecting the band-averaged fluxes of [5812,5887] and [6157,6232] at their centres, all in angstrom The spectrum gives 0.032 mag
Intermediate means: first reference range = 14.1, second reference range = 13.3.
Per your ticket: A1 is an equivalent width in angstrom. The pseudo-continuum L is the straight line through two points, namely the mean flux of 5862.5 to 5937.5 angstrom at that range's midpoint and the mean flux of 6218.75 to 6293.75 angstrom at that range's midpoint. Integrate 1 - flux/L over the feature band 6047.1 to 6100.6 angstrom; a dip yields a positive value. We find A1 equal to 2.43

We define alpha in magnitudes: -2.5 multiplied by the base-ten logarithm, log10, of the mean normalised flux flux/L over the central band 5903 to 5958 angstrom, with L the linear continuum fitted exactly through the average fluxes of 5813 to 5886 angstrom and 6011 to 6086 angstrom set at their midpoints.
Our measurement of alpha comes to 0.02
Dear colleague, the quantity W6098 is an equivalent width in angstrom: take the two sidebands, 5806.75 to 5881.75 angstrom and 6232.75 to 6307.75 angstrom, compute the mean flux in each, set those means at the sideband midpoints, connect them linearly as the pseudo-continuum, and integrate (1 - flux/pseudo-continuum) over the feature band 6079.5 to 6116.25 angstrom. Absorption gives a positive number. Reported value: 2.2 angstrom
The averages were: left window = 14.1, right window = 13.7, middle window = 13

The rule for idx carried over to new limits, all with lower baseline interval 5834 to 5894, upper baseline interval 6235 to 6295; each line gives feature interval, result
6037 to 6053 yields 0.02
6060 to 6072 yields 0.06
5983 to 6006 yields 0.05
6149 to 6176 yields 0.04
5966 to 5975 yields 0.02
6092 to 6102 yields 0.09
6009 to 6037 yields 0.03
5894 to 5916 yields 0.02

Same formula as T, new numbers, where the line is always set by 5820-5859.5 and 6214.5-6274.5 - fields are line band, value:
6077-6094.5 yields 0.08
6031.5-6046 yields -0.03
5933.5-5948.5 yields 0.04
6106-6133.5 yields -0.03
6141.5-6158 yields 0.01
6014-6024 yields 0.05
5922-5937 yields 0.01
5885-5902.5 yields 0.03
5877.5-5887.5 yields -0.01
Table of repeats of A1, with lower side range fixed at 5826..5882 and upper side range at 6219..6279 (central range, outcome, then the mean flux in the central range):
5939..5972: 1.12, 13.4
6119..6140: -0.03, 13.6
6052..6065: 0.44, 13.2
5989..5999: 0.38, 13.3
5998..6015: 0.43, 13.5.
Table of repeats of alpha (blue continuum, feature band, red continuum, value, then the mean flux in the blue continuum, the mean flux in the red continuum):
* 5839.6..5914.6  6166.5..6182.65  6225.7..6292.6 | 0.03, 13.8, 13.8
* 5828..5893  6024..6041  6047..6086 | -0.04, 14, 13.3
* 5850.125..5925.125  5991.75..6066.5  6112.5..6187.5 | 0.02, 13.8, 13.5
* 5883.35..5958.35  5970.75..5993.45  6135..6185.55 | -0.02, 13.5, 13.4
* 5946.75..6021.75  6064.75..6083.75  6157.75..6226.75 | -0.02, 13.4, 13.3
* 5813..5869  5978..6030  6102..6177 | 0.03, 14.1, 13.5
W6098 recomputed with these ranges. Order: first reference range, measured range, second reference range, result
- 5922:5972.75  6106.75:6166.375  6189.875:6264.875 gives -0.99 angstrom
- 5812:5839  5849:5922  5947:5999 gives 1.18 angstrom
